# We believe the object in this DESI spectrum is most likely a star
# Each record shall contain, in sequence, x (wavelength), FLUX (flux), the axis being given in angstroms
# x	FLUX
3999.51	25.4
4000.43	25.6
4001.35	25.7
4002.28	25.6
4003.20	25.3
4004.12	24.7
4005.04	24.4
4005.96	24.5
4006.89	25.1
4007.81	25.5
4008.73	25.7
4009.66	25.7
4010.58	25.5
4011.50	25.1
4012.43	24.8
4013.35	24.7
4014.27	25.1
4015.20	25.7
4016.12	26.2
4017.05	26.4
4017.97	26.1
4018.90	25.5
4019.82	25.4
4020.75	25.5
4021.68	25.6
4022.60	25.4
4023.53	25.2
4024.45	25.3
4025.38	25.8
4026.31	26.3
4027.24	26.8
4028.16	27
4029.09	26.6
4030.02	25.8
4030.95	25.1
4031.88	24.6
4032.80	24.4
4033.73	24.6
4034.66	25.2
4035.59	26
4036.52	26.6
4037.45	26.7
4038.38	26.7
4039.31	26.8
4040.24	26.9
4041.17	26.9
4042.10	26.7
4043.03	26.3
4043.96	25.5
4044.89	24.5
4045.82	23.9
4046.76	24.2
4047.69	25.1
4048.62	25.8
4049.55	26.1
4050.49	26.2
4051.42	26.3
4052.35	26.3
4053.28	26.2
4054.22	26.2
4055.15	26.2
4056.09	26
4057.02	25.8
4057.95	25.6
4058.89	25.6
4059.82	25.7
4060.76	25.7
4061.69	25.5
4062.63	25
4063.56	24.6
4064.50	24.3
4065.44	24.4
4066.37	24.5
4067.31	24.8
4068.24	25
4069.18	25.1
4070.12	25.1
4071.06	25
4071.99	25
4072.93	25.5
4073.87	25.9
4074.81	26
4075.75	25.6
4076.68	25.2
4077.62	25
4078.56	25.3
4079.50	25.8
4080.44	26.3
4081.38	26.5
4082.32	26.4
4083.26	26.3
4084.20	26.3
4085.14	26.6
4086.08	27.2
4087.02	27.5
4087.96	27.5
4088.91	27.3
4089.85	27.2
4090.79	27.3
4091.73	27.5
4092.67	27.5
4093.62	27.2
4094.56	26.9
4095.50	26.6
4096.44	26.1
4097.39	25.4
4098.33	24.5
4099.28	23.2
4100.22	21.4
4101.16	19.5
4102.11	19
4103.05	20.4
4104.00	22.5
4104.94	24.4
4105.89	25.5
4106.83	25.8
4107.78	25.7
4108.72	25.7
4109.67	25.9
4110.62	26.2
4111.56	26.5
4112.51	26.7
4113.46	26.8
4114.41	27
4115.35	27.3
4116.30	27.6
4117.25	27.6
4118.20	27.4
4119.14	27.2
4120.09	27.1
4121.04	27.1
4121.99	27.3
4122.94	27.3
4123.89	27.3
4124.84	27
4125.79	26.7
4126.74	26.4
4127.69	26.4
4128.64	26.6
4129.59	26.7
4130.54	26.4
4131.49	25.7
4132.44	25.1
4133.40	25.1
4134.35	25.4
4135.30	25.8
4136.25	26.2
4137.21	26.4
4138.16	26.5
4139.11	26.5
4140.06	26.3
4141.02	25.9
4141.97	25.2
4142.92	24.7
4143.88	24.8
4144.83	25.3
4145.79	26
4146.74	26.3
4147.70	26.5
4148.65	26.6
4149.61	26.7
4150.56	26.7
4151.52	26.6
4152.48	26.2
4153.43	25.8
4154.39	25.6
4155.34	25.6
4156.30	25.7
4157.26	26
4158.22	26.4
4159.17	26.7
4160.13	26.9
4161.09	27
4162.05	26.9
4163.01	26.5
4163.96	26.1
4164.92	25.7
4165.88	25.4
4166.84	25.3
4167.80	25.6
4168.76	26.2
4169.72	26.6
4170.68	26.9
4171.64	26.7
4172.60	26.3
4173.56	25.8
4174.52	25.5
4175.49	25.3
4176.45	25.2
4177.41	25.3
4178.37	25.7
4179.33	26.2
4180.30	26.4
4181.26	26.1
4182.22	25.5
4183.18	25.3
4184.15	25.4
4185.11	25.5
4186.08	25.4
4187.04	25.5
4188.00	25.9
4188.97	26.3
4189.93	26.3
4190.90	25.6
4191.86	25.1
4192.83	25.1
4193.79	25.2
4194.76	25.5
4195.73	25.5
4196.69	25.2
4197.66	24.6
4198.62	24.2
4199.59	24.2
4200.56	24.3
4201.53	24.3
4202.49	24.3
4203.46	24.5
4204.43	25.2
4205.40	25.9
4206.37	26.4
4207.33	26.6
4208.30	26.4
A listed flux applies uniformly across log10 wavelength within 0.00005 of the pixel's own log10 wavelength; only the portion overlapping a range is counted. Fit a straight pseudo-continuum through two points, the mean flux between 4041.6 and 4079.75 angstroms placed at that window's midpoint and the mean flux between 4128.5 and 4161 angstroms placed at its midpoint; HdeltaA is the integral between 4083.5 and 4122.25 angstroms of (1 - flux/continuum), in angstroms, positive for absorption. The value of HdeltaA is -0.2 angstroms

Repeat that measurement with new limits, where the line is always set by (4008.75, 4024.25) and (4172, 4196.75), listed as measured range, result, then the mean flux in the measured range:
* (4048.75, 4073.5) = 0.1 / 25.5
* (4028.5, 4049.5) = -0.1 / 25.7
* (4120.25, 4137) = -0.5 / 26.4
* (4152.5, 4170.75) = -0.4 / 26.1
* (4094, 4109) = 1.0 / 23.9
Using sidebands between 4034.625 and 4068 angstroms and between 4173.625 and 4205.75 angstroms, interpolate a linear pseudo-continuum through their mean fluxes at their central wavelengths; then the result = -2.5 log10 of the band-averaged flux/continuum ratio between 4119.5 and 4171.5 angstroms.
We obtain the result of -0.03 mag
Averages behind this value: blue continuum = 25.7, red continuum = 25.3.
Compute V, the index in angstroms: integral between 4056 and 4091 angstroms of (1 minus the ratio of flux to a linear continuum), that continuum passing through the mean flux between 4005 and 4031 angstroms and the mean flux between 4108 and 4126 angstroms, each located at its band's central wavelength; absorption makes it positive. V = 0.8 angstroms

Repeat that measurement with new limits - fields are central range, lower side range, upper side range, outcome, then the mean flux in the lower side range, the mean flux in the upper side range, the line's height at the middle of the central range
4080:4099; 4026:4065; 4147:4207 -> -0.7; 25.8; 25.8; 25.8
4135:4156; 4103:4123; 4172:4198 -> -0.1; 26.2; 25.6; 25.9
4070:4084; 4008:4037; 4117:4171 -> 0.1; 25.6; 26.3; 25.9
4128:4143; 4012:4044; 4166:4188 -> -0.1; 25.8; 25.8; 25.8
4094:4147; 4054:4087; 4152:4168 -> 0.4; 25.6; 26.1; 25.9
